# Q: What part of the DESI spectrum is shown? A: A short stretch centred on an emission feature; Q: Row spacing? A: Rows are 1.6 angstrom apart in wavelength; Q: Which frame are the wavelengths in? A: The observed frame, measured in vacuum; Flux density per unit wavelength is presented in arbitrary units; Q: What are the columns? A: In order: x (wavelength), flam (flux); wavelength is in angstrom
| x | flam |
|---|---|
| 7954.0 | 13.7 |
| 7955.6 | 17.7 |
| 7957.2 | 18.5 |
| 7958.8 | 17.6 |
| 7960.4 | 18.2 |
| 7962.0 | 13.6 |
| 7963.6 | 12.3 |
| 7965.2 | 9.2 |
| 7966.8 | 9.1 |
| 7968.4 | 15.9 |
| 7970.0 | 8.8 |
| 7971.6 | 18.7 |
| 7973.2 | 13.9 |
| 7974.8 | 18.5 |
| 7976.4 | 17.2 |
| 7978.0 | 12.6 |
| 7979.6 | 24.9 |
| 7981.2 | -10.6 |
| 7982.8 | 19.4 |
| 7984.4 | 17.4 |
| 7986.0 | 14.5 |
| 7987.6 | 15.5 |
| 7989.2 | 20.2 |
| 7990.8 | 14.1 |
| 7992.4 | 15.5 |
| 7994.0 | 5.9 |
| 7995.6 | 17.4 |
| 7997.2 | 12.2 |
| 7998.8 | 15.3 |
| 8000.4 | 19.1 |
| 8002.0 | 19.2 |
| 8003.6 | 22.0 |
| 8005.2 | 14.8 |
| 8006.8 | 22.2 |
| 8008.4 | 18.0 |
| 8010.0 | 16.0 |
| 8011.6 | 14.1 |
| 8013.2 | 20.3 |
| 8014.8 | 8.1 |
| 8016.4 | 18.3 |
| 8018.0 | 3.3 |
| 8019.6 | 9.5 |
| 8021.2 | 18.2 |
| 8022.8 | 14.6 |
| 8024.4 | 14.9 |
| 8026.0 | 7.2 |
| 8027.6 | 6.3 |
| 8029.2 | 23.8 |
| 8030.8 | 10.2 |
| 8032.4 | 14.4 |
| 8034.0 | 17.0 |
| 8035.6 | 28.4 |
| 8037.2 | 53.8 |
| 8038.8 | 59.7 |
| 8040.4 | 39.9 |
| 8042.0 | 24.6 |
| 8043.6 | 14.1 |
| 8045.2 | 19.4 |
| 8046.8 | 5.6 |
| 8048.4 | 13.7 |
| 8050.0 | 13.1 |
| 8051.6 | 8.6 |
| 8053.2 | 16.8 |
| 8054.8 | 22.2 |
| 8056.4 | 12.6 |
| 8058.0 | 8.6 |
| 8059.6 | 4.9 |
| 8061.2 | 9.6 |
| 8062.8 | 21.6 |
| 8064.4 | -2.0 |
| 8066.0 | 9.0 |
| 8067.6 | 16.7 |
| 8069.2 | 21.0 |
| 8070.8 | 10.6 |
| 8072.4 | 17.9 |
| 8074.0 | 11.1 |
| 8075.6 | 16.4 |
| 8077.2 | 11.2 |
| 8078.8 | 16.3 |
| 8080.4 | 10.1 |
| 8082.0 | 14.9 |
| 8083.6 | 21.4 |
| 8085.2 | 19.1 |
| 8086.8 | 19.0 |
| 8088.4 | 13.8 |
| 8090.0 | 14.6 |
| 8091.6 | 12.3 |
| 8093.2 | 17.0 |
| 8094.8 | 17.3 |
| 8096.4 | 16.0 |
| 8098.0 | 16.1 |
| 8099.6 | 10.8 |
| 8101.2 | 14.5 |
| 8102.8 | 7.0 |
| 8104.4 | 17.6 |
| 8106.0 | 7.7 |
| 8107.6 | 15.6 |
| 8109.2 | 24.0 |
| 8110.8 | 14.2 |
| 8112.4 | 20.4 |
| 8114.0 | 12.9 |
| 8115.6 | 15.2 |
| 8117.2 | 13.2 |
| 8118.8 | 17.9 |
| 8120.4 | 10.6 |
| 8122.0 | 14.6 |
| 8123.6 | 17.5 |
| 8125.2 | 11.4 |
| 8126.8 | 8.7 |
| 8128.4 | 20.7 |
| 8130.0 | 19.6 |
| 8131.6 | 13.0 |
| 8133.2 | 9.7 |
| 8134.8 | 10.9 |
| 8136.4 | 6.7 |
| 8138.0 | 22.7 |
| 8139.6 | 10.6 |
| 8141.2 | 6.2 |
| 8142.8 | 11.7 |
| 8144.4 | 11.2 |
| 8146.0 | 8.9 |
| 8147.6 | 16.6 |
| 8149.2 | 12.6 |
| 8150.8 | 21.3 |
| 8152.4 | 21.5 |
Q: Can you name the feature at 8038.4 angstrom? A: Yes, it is H-gamma 4340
